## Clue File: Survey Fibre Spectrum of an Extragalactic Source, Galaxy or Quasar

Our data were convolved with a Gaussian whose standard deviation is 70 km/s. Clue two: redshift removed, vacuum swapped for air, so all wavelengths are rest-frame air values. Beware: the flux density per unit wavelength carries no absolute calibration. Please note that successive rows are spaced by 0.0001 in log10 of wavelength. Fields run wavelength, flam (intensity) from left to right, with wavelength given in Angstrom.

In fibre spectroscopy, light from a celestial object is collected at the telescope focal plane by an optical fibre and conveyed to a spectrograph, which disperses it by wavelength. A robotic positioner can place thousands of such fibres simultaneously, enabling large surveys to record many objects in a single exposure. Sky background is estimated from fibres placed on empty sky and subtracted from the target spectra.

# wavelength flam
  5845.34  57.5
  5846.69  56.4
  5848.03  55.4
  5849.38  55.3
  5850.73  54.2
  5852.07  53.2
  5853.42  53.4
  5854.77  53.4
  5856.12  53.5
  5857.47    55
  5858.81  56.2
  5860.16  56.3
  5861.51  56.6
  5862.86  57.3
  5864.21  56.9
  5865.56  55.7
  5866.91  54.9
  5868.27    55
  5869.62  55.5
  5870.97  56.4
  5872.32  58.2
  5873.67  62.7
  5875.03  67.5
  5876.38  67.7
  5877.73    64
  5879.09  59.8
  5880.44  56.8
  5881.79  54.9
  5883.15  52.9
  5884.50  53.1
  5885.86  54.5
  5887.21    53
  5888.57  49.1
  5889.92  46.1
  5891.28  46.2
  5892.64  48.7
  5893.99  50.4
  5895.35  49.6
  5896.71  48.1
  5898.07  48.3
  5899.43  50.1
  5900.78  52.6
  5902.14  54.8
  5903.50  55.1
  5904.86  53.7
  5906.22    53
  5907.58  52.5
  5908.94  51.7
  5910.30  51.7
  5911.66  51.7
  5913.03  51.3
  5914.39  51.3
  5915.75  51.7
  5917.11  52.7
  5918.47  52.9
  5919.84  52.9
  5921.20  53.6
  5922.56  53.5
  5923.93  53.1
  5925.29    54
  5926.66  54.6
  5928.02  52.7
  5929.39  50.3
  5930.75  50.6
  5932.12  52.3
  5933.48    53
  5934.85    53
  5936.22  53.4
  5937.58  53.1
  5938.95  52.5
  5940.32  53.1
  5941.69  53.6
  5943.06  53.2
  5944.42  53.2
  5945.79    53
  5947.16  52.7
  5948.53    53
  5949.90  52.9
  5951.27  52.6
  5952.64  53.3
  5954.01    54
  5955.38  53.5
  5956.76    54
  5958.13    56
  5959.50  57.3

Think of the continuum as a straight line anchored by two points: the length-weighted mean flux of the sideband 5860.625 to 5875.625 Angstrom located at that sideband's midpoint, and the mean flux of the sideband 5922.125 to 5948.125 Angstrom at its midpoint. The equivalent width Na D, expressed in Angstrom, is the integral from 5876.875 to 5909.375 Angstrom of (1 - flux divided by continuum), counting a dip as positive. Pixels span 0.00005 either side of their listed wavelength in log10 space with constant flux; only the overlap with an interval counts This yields 2.0 Angstrom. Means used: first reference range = 57.8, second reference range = 52.9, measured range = 52.6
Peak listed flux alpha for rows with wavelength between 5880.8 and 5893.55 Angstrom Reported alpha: 54.9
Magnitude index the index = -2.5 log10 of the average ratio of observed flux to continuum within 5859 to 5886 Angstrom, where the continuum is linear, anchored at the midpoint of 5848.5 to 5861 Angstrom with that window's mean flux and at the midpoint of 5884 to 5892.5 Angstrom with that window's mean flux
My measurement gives -0.112 mag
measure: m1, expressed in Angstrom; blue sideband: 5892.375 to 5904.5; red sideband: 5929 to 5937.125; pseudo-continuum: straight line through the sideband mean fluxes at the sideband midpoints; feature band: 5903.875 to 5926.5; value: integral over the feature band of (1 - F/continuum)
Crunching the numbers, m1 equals -0.46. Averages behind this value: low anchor 51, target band 52.6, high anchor 52.2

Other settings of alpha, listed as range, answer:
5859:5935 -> 67.7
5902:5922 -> 55.1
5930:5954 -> 53.6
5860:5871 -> 57.3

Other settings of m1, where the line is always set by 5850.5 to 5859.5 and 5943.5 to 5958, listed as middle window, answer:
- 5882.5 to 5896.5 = 0.9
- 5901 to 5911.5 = 0.1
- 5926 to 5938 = 0.2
